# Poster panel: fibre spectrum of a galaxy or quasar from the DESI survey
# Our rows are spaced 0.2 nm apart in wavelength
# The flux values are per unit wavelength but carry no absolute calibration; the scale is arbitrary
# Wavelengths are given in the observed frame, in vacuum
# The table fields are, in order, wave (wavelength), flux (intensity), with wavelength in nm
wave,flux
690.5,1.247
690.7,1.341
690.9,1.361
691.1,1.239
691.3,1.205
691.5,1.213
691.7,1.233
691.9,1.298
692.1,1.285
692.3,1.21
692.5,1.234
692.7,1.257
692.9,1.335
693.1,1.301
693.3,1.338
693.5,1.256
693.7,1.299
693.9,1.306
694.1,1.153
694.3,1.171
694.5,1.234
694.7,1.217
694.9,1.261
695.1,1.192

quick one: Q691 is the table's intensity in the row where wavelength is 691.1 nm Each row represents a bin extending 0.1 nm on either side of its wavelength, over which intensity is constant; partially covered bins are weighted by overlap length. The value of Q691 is 1.239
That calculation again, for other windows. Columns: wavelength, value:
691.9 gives 1.298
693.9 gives 1.306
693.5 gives 1.256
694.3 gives 1.171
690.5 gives 1.247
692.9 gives 1.335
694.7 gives 1.217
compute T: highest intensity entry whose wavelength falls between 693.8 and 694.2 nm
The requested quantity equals 1.306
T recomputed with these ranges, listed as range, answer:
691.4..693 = 1.335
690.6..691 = 1.361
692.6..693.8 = 1.338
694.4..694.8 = 1.234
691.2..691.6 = 1.213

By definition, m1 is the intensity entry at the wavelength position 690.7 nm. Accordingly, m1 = 1.341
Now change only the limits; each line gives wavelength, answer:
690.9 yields 1.361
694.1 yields 1.153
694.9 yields 1.261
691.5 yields 1.213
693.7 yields 1.299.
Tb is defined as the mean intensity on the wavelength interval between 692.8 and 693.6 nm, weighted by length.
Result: 1.31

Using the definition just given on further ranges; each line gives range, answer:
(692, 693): 1.26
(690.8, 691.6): 1.25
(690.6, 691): 1.35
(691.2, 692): 1.24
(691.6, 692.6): 1.25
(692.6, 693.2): 1.3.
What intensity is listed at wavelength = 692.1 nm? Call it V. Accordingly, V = 1.285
